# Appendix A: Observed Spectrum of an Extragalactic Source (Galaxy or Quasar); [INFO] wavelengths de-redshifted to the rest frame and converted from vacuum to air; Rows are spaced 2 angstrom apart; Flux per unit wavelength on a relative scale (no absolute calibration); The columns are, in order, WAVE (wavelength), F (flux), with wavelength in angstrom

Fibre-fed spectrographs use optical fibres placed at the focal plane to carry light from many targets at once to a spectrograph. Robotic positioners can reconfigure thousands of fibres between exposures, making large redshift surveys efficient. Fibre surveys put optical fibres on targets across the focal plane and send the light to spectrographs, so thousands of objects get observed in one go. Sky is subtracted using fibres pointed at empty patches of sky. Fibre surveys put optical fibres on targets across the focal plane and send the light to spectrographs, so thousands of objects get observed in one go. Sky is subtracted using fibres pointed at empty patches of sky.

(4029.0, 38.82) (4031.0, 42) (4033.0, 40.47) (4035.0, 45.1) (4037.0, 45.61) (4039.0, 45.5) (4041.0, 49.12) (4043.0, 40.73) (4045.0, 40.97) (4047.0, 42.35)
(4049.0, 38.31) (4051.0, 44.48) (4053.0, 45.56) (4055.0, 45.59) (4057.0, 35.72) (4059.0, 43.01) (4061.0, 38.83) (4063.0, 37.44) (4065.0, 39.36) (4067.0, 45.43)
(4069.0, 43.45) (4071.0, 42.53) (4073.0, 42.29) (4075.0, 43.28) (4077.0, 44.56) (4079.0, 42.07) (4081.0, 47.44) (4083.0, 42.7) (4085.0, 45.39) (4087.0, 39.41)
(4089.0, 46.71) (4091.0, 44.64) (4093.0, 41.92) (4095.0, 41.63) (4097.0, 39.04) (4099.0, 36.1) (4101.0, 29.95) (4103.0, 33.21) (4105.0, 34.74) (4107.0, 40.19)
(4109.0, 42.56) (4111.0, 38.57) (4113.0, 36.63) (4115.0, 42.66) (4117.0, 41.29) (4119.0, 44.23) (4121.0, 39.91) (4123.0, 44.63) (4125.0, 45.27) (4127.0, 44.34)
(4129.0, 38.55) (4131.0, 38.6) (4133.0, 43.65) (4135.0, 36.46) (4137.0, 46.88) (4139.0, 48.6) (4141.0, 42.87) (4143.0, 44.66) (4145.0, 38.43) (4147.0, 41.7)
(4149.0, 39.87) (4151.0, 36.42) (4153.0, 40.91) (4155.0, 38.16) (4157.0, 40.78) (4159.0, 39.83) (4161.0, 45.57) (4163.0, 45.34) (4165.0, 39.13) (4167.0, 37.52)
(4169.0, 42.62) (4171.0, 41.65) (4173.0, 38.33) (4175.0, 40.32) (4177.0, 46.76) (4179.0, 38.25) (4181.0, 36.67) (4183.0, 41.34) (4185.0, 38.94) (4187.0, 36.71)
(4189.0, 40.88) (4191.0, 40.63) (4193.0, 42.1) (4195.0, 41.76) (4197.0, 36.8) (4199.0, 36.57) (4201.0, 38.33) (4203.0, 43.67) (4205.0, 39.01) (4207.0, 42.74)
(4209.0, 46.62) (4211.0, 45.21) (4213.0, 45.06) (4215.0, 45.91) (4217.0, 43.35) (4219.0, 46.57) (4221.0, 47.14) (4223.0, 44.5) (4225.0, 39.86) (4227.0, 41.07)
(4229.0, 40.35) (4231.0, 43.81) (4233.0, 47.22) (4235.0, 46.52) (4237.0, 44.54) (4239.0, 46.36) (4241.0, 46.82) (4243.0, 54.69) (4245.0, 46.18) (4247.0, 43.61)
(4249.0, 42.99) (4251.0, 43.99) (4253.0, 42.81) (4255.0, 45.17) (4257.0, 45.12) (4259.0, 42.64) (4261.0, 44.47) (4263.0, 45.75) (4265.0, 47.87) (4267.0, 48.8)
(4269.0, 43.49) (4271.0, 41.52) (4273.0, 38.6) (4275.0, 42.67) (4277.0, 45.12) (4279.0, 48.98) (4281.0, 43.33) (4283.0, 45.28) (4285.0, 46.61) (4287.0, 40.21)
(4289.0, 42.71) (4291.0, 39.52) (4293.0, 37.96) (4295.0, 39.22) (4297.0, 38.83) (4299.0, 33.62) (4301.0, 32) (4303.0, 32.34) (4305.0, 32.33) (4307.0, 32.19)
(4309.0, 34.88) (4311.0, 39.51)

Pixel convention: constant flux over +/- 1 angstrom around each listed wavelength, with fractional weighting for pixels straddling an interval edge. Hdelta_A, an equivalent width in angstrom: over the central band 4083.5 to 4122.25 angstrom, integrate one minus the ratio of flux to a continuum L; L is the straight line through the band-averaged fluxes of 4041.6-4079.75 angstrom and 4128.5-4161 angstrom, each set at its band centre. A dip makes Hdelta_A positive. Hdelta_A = 1.5 angstrom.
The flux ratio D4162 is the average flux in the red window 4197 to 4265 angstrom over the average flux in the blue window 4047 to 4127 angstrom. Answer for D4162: 1.1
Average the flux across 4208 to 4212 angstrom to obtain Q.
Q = 45.9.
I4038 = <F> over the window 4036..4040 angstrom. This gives 45.6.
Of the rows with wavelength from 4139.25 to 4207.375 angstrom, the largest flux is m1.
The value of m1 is 46.76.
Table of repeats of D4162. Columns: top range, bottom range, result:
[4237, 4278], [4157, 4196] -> 1.10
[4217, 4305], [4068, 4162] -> 1.04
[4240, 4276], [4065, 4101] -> 1.06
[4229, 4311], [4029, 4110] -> 1.02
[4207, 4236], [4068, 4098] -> 1.03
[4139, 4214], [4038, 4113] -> 0.99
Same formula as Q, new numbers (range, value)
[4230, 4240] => 45.7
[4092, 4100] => 39.7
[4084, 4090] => 43.8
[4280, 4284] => 44.3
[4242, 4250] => 46.9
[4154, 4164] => 41.9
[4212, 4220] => 45.2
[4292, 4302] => 36.3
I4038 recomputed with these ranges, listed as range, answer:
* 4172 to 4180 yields 40.9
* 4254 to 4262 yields 44.4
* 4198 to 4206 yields 39.4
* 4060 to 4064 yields 38.1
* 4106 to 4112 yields 40.4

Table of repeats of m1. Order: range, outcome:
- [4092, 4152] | 48.6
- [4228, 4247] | 54.69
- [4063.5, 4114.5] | 47.44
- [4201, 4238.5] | 47.22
